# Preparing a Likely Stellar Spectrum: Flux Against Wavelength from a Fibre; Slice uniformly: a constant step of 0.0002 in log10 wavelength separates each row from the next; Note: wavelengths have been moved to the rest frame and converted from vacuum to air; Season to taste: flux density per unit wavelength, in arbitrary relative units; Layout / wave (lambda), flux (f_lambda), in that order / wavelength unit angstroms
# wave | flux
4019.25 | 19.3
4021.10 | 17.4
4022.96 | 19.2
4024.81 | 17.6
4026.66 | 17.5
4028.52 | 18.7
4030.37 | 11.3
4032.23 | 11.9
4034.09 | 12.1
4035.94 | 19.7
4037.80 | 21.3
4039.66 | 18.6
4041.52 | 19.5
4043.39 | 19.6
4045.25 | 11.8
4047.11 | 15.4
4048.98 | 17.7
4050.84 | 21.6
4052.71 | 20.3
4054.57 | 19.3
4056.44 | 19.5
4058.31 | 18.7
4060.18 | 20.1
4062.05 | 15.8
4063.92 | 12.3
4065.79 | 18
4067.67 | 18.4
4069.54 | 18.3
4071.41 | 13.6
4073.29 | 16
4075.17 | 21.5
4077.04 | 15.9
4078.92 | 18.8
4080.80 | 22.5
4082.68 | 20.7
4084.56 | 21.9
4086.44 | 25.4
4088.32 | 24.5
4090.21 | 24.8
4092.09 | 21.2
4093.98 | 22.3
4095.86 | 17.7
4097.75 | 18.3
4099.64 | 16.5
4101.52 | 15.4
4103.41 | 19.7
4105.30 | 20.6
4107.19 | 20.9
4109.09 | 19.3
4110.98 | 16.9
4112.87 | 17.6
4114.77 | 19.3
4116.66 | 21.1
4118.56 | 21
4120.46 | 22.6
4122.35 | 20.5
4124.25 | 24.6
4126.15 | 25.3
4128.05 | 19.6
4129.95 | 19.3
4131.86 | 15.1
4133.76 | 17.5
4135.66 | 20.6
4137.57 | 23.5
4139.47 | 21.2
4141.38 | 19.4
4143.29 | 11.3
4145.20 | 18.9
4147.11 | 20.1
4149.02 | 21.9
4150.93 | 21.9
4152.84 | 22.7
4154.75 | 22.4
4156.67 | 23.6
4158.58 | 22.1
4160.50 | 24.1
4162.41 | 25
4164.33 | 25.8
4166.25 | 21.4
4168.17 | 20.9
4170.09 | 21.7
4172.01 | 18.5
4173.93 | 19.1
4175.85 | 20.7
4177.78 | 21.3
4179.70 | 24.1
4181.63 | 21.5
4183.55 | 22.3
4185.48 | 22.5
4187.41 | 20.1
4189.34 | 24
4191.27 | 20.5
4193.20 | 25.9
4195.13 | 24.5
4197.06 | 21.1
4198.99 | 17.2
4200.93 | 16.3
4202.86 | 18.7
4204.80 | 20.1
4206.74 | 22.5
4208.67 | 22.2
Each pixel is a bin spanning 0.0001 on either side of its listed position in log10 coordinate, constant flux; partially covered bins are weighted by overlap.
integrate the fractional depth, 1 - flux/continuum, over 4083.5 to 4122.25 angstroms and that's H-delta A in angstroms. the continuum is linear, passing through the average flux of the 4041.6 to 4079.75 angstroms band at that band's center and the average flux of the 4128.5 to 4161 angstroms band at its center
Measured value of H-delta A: -2.9 angstroms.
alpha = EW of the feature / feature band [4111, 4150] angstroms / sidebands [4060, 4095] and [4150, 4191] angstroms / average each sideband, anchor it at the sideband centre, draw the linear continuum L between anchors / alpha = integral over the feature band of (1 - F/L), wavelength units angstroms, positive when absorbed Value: 2.0 angstroms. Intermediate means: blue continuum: 19.6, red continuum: 22.1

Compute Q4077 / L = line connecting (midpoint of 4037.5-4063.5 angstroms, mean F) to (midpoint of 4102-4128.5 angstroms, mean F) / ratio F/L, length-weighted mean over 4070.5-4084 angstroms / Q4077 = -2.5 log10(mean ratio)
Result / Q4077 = 0.042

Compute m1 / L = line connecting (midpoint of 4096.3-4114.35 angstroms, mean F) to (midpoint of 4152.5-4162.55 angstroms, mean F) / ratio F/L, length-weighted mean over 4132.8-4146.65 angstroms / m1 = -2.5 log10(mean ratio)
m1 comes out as 0.14 mag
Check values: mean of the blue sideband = 18.4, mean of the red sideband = 23.2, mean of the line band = 19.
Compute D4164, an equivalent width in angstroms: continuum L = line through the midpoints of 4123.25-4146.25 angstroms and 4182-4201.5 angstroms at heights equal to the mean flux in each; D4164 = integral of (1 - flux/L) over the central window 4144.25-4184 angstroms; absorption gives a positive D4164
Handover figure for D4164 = -2.43 angstroms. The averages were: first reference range 19.7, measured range 21.9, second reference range 21.5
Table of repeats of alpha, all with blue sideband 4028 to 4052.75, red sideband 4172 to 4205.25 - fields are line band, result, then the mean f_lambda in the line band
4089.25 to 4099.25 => -1.2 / 20.6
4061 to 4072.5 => 1.0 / 16.1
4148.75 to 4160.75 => -1.5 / 22.6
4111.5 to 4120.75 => -0.4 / 20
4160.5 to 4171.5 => -1.3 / 22.9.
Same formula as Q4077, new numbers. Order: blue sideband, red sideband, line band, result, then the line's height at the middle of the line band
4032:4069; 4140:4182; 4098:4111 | 0.05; 19.5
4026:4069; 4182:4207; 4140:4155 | 0.01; 20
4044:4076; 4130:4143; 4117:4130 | -0.17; 18.8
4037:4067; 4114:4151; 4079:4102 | -0.10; 19.1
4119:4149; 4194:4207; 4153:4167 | -0.17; 20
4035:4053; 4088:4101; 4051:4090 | 0.02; 19.5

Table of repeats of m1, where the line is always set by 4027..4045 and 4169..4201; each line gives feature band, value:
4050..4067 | -0.055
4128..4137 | 0.072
